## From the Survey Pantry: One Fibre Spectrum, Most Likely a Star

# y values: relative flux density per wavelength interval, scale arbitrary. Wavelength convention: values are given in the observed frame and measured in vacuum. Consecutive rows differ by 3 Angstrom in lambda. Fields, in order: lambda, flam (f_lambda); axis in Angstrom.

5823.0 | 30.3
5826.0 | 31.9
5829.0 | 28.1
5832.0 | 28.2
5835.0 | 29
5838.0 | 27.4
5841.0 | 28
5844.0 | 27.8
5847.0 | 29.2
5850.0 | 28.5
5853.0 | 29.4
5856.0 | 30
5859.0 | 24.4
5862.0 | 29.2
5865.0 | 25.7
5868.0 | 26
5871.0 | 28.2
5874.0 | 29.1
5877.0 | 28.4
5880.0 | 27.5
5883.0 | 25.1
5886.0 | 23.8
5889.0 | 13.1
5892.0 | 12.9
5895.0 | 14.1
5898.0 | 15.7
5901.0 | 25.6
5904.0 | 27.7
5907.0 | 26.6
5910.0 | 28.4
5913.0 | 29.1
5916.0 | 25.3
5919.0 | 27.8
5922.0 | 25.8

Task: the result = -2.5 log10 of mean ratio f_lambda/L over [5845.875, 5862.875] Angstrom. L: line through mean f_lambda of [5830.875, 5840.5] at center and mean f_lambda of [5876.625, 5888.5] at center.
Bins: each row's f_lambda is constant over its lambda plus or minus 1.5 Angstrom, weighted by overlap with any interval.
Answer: -0.06 mag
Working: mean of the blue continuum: 28.2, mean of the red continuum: 24.9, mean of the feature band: 28.4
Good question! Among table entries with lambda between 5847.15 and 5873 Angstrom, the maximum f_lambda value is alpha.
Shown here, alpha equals 30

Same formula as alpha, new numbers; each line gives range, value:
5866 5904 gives 29.1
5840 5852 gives 29.2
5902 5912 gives 28.4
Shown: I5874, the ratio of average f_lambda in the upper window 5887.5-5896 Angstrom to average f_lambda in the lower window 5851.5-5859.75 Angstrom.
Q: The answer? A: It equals 0.47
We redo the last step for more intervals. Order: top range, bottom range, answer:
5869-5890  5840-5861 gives 0.90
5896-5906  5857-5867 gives 0.86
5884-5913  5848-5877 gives 0.77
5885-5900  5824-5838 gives 0.55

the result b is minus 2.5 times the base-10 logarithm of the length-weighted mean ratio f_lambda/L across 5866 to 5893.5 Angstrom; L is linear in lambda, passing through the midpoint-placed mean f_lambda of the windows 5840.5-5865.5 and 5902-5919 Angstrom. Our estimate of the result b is 0.17 mag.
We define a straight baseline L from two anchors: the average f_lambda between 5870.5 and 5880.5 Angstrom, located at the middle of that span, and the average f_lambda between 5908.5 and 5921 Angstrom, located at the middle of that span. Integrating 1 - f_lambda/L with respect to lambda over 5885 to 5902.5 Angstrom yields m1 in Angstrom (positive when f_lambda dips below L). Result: 6.7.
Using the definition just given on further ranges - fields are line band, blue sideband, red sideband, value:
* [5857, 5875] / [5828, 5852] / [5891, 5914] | -0.85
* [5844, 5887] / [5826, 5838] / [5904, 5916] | 1.15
